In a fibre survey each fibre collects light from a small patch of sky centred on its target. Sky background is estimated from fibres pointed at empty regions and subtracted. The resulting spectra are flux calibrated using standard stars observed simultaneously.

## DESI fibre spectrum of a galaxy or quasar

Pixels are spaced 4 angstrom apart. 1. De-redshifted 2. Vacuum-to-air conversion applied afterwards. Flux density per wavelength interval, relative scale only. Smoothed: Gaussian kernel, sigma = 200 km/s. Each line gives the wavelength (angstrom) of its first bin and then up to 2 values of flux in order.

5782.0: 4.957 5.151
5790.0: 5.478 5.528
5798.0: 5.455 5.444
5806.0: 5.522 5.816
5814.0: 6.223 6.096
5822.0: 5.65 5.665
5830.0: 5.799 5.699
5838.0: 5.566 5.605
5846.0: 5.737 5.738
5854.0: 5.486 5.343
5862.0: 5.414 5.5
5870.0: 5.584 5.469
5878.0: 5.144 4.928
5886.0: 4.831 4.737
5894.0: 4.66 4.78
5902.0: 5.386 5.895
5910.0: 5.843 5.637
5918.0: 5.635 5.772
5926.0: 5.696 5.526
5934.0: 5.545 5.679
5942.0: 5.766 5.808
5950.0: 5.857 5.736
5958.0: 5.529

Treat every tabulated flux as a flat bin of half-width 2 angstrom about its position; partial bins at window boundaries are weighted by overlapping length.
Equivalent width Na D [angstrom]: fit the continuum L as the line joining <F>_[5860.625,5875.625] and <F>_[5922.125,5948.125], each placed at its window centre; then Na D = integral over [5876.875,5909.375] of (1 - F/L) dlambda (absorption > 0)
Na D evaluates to 2.9 angstrom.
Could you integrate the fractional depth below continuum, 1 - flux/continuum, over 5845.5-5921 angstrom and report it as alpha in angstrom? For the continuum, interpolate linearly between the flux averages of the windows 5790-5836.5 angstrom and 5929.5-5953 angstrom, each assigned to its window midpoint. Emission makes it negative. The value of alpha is 4.7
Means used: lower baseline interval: 5.71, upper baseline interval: 5.71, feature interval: 5.35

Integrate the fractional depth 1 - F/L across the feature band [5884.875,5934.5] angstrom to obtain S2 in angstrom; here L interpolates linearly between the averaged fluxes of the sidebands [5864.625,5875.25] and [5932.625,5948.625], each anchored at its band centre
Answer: 2.17 angstrom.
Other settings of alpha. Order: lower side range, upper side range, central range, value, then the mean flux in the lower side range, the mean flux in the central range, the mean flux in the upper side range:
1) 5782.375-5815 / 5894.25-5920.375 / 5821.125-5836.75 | -0.5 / 5.53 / 5.7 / 5.47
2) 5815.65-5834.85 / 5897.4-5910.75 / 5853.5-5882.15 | 1.3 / 5.79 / 5.38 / 5.51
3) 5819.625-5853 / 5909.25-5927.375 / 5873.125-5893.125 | 2.5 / 5.68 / 4.98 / 5.71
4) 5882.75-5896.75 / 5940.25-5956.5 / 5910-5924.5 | -1.3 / 4.76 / 5.7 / 5.78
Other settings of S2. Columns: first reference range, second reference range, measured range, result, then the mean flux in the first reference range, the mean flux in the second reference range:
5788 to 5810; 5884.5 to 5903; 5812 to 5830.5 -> -1.84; 5.52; 4.85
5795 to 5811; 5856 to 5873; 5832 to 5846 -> -0.37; 5.54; 5.46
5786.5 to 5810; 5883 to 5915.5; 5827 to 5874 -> -2.12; 5.49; 5.21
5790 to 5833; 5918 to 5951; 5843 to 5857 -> 0.19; 5.71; 5.7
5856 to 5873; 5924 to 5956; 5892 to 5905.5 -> 1.27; 5.46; 5.7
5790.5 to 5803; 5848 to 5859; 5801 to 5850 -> -2.07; 5.48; 5.54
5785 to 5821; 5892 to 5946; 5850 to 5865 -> 0.35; 5.65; 5.54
